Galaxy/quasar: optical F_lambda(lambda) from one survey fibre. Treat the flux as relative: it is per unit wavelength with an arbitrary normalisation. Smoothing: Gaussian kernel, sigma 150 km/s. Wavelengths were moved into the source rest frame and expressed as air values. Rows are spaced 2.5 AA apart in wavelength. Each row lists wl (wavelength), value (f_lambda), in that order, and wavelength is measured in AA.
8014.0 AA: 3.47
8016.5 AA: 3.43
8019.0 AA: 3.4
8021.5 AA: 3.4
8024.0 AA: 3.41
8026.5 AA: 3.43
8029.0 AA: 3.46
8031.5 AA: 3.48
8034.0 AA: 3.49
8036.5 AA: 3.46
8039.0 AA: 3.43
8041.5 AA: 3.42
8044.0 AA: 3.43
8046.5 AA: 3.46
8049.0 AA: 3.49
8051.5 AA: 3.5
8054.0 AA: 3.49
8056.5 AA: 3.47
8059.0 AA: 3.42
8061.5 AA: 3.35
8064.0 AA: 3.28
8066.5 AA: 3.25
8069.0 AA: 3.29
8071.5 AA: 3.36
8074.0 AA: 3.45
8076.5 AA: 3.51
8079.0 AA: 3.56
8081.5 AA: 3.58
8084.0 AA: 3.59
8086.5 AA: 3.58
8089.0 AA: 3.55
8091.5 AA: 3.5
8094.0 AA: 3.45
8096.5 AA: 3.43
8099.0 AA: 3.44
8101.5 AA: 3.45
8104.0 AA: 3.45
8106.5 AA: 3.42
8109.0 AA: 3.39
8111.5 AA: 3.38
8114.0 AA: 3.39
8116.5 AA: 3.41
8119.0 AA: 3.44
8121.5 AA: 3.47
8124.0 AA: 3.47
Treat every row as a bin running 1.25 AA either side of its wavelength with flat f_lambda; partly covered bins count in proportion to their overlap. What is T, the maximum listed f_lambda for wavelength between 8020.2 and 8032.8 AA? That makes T 3.48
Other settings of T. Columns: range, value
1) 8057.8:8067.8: 3.42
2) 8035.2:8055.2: 3.5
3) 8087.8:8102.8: 3.55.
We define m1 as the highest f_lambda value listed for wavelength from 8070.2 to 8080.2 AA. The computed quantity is 3.56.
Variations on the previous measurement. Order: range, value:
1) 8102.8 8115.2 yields 3.45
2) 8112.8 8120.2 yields 3.44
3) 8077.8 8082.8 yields 3.58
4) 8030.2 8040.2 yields 3.49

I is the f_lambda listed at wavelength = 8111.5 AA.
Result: 3.38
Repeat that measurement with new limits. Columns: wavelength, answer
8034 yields 3.49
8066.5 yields 3.25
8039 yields 3.43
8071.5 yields 3.36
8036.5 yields 3.46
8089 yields 3.55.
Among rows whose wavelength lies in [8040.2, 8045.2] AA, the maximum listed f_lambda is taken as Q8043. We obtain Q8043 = 3.43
